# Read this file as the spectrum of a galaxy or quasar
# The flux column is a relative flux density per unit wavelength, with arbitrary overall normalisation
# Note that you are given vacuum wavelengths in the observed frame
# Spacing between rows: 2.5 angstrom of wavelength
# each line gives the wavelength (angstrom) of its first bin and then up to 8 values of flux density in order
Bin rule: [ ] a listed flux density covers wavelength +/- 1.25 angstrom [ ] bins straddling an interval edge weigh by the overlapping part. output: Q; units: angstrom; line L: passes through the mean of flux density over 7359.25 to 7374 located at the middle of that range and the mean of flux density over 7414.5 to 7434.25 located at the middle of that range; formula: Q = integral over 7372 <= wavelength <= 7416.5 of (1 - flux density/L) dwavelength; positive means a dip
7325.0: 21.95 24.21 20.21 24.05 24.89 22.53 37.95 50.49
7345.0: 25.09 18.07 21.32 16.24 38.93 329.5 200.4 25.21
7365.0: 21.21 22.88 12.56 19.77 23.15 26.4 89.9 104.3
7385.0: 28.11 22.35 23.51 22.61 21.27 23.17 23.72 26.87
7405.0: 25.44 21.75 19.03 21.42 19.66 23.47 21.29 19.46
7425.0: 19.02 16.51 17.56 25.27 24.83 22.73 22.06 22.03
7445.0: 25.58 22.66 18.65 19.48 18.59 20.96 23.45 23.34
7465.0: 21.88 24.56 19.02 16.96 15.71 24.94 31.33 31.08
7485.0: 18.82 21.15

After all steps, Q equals 3.24 angstrom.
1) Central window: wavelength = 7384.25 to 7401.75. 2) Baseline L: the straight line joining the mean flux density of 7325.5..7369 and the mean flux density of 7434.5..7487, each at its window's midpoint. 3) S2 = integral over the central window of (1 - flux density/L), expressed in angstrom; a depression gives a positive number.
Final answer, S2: 7.4 angstrom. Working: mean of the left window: 53.5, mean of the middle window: 23.5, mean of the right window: 22.3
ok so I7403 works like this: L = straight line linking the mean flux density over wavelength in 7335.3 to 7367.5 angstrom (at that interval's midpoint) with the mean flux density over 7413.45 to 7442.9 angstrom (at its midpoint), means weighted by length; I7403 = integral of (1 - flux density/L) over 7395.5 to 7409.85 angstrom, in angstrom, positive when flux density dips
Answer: 4.76 angstrom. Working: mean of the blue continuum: 64.3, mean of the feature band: 23.6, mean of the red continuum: 21.1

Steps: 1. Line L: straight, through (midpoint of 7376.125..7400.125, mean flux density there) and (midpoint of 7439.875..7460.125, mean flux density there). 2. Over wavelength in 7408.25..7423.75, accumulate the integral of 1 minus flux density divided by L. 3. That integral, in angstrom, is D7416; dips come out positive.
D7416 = 5.1 angstrom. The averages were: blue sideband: 39.1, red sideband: 21.4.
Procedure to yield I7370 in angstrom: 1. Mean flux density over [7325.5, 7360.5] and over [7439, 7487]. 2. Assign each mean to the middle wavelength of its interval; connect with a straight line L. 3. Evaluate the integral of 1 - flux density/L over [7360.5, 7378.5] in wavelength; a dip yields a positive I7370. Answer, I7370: 7.58 angstrom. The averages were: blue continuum 57.2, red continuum 22.1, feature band 29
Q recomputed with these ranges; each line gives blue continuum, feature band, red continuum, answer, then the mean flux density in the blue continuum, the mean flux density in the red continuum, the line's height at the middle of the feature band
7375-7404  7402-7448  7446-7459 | 8.7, 36.8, 20.2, 27.4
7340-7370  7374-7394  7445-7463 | 4.1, 66.2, 21.2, 53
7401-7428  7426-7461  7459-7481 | 0.7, 21.4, 22.2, 21.8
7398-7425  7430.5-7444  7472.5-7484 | 0.0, 22.1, 24.7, 23.1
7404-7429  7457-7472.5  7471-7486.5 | 0.4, 20.6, 23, 22.5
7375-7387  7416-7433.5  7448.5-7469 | 7.7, 55.6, 21.4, 36.3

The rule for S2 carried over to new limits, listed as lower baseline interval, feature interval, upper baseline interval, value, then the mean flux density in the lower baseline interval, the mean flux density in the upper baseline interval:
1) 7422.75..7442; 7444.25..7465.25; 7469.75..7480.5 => -0.4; 21.1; 21.2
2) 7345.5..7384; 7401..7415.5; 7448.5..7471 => 7.1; 63.6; 21.1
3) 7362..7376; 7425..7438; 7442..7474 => 0.0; 20.5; 21.3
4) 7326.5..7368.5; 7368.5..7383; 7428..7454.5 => 0.4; 54.7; 21.8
